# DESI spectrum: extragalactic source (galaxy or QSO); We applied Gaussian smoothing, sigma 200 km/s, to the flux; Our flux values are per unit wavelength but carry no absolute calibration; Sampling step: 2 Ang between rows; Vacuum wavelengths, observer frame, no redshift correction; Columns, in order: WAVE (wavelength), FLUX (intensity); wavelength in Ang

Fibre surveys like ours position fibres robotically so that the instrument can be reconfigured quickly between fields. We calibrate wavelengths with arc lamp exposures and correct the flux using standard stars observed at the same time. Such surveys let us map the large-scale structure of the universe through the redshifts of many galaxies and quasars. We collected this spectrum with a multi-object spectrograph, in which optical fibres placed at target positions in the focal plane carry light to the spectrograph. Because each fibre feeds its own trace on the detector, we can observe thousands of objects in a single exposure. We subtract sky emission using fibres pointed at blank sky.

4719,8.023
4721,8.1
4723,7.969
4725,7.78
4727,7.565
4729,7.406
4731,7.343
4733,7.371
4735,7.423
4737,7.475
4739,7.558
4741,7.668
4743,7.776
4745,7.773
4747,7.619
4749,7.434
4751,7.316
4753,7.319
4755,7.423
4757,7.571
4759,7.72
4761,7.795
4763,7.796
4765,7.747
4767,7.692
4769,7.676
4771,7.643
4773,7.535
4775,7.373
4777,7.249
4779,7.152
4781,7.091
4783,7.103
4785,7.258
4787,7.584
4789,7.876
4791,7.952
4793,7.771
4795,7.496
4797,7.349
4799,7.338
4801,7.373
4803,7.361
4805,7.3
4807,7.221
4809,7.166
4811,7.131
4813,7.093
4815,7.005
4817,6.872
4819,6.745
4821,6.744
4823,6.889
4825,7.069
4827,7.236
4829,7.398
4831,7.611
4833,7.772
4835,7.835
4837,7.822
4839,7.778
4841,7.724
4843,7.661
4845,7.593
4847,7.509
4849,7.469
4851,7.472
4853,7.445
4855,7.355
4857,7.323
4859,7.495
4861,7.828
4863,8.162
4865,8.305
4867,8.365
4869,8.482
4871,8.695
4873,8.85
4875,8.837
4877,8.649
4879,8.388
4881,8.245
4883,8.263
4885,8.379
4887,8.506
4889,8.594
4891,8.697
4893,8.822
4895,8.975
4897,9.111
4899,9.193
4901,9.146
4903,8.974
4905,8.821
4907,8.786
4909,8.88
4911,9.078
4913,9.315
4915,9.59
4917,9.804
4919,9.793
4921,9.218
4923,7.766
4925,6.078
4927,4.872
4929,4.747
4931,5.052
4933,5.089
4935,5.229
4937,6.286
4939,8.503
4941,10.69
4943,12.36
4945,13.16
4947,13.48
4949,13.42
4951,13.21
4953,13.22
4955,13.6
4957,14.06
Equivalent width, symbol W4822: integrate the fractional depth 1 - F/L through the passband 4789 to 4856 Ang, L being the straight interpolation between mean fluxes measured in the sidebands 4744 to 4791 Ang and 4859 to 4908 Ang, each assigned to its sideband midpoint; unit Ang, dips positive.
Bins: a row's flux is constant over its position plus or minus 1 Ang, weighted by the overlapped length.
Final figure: 5.4 Ang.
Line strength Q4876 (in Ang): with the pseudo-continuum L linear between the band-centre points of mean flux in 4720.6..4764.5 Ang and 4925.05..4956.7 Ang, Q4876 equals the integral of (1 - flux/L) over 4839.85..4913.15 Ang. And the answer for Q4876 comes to 4.6 Ang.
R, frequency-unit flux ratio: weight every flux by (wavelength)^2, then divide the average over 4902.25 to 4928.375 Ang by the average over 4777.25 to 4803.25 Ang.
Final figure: 1.2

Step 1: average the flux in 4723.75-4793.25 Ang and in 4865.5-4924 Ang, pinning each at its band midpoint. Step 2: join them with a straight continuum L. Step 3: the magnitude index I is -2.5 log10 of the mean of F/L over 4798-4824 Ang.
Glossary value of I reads 0.13 mag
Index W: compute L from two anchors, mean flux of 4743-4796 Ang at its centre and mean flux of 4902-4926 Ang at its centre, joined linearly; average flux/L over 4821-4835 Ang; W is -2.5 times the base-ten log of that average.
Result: 0.11 mag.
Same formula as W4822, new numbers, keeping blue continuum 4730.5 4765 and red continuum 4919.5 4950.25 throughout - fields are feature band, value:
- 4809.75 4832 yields 2.4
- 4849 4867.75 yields 0.8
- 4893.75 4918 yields -2.4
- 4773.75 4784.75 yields 0.7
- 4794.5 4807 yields 0.7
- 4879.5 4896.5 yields -0.7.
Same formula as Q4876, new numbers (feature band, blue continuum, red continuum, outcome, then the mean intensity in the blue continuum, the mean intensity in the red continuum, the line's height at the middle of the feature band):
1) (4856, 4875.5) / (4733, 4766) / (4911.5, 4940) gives -2.23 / 7.58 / 7.27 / 7.38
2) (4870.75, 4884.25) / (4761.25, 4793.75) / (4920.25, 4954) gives -0.20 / 7.54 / 8.96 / 8.43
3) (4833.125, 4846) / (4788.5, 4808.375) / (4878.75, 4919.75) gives 0.53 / 7.49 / 8.93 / 8.07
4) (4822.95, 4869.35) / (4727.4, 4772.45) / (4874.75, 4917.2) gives 4.19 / 7.57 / 8.85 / 8.41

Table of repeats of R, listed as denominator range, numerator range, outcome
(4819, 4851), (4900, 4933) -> 1.11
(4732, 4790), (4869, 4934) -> 1.17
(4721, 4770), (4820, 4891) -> 1.09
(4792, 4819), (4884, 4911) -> 1.27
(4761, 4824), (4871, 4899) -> 1.22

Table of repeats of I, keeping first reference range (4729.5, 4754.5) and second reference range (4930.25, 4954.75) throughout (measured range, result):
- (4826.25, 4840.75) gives 0.141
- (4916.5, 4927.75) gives 0.240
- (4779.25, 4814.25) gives 0.118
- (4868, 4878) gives 0.063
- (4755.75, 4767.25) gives 0.006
